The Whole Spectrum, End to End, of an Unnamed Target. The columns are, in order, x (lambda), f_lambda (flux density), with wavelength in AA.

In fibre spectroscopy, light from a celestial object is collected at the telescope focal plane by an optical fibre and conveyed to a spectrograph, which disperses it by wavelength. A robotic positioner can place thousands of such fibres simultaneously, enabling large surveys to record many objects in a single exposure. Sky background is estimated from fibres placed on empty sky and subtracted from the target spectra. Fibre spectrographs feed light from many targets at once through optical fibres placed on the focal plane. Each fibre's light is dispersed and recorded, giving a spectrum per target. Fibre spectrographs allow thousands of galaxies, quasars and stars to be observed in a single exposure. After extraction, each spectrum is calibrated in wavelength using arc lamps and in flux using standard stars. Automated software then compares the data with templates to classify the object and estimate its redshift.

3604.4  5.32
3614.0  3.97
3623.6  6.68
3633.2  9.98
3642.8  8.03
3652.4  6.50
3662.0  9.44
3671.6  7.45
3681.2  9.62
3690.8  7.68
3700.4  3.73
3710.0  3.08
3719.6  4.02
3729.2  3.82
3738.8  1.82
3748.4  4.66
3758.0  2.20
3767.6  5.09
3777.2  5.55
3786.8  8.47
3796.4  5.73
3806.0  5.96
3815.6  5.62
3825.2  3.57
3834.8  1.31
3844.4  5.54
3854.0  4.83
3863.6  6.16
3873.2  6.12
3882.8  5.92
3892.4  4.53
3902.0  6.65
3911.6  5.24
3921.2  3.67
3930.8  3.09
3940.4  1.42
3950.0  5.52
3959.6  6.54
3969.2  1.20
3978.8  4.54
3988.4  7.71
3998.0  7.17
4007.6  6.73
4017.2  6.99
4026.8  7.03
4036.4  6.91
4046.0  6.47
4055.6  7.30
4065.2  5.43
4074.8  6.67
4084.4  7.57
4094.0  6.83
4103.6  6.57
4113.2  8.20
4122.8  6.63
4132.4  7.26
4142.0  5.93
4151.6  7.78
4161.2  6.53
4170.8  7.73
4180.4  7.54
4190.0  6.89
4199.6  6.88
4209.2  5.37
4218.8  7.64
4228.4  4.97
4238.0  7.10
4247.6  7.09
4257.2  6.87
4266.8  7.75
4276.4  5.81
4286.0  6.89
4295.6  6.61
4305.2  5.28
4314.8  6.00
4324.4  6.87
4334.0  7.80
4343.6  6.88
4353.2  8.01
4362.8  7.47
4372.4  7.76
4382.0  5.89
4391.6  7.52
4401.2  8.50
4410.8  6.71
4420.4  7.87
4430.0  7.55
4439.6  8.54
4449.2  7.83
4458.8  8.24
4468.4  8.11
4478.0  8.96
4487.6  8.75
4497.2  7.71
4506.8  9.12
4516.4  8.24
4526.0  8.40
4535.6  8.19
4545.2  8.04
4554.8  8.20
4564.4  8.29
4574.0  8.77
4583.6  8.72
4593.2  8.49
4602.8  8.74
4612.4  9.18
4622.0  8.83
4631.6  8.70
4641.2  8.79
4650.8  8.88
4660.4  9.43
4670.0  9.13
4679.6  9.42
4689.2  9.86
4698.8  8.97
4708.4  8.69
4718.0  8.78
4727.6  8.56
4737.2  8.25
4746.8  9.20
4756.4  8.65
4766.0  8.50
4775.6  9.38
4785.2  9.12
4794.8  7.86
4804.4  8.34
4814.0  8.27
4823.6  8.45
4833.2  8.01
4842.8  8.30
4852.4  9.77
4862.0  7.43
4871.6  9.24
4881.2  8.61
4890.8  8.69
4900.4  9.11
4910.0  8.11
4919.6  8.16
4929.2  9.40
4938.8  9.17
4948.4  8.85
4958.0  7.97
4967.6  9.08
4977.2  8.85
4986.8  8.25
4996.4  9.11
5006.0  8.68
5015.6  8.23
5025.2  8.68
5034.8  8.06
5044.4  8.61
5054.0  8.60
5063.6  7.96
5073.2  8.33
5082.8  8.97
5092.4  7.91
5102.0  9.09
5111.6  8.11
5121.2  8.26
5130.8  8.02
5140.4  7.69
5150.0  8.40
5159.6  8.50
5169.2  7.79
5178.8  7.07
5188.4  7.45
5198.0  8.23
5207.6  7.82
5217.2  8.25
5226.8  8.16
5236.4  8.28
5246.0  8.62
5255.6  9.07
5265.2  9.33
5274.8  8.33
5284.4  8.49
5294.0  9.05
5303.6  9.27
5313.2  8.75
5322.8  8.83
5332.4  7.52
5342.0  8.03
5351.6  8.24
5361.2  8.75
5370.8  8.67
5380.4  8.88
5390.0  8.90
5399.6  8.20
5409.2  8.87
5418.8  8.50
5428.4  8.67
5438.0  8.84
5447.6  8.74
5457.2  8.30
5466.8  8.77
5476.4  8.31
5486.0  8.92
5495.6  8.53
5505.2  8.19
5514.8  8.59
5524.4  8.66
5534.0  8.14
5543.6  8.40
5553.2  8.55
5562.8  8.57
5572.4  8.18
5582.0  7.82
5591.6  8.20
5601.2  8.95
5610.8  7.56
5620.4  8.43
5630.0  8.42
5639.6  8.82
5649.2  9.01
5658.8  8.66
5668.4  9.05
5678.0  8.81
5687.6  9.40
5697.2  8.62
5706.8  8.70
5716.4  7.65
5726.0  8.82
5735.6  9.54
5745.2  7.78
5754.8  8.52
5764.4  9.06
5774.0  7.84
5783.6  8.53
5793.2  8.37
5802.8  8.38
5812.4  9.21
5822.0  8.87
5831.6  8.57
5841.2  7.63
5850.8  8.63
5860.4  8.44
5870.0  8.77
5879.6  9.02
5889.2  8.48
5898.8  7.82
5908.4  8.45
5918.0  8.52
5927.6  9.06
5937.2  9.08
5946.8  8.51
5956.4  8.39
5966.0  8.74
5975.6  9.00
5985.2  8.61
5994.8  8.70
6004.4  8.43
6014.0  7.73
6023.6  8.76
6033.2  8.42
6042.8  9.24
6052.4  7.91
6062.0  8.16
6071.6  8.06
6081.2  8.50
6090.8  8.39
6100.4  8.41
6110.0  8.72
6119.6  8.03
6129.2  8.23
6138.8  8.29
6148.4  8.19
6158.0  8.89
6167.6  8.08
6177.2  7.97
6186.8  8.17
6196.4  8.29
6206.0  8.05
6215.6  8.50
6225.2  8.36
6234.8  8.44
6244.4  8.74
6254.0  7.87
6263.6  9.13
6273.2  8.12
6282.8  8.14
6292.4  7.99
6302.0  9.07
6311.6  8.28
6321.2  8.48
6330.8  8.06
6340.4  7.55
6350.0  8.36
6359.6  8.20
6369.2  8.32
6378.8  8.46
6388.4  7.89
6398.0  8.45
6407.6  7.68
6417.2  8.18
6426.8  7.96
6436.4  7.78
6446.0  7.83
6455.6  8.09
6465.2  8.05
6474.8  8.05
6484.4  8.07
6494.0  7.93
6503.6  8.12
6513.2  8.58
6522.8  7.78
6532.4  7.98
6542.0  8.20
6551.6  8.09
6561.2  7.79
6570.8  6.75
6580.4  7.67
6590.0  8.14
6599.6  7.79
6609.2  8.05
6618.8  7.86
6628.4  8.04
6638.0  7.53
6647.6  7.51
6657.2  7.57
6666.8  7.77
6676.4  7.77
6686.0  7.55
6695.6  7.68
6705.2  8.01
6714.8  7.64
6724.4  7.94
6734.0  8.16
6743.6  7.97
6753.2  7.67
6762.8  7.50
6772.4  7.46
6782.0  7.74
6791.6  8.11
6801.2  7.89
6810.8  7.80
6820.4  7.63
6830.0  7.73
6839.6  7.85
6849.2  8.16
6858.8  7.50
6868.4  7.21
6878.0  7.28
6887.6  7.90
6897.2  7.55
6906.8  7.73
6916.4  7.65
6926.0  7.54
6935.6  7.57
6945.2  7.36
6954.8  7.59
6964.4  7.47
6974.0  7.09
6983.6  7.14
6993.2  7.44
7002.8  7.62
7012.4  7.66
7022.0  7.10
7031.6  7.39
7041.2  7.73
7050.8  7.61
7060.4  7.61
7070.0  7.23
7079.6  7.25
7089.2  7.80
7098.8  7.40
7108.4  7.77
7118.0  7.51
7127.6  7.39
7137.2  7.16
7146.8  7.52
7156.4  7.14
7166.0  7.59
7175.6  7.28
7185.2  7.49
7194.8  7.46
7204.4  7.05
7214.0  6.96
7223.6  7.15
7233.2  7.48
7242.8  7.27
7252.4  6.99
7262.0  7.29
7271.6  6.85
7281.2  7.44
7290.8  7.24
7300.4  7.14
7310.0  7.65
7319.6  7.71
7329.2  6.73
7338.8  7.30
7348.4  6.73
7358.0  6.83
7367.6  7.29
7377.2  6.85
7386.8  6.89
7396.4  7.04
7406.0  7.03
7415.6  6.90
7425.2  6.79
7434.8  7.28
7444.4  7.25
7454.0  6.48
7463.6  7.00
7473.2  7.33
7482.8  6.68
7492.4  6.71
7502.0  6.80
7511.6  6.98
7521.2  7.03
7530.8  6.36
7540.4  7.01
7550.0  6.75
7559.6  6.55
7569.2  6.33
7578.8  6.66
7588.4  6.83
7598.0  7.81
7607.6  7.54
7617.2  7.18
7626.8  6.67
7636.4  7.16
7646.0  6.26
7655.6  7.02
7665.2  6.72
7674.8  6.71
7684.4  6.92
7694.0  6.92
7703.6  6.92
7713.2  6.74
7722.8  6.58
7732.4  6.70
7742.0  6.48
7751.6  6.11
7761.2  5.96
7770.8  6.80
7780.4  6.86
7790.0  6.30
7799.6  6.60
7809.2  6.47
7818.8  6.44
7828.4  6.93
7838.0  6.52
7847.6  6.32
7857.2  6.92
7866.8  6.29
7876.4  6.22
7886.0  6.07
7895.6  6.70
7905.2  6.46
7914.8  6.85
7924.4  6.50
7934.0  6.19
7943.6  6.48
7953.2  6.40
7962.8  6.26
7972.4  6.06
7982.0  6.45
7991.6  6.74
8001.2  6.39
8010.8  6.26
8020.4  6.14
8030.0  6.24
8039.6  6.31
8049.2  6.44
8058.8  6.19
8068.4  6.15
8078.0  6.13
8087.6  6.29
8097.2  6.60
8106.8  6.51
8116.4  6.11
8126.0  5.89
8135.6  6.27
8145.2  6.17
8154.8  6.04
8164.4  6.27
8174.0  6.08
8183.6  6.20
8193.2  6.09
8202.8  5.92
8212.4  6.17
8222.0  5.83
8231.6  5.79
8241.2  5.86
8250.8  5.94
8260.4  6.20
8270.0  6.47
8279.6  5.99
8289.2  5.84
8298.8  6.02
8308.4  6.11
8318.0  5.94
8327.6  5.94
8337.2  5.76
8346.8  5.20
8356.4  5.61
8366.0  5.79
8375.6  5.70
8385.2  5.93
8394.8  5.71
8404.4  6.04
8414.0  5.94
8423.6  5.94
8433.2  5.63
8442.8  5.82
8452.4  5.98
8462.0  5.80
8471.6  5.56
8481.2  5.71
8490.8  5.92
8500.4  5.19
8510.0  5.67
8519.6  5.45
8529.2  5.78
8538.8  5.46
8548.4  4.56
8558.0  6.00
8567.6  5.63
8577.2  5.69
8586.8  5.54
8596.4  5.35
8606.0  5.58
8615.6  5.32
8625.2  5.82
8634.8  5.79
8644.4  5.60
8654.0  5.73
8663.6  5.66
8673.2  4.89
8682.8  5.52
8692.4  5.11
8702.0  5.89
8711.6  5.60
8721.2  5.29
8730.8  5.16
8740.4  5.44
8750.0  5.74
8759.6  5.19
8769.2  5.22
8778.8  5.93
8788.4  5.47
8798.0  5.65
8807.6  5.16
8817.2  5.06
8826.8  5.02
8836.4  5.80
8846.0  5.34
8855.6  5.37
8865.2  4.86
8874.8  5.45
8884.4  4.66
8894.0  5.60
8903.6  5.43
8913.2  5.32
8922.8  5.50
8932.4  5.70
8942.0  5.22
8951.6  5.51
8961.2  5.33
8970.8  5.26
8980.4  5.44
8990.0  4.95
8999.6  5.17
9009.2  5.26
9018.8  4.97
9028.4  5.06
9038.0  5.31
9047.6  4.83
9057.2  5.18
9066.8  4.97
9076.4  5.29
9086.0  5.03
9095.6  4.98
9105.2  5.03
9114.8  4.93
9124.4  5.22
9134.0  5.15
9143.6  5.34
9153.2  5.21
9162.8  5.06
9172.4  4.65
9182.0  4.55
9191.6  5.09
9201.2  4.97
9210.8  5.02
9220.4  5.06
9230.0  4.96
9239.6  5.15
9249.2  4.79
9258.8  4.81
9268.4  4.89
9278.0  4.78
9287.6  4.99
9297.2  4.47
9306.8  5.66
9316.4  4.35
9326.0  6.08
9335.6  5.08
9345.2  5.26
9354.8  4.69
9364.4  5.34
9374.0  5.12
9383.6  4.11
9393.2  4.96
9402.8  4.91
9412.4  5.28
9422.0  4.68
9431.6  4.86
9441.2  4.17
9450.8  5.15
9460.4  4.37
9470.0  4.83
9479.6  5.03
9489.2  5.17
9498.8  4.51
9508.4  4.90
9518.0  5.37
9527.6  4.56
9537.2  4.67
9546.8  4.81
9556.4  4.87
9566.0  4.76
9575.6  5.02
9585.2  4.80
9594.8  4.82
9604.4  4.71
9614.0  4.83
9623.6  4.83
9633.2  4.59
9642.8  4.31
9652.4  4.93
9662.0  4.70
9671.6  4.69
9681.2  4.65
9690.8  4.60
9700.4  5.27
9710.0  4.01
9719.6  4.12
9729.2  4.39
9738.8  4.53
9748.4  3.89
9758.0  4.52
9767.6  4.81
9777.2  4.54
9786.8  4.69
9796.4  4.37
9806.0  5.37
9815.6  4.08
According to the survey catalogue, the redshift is 0.000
